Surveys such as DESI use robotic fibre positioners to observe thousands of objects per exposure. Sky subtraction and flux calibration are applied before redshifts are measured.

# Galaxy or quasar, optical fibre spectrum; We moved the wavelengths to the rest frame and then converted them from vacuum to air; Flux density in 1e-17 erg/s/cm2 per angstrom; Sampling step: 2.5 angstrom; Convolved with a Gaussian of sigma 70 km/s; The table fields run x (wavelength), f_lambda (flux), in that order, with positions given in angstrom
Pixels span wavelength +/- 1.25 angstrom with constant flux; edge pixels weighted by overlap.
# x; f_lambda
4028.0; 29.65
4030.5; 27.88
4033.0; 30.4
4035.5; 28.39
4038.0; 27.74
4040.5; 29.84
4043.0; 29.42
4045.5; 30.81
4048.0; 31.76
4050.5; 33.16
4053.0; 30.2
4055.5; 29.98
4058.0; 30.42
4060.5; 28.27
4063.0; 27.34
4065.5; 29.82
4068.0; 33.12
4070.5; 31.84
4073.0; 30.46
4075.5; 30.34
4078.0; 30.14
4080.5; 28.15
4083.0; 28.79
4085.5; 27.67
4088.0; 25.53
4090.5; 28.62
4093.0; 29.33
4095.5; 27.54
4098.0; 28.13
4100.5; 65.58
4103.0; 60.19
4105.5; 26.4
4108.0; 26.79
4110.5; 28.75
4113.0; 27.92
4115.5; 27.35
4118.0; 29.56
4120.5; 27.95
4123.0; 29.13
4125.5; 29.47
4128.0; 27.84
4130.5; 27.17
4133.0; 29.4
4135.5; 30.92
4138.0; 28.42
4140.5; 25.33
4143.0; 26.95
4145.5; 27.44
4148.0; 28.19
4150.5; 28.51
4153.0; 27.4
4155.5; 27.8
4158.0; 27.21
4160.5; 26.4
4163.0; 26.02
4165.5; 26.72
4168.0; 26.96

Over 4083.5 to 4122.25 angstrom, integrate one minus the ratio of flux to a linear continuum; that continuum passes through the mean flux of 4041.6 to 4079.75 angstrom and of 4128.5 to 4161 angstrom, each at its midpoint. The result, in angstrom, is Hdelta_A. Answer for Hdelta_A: -4.3 angstrom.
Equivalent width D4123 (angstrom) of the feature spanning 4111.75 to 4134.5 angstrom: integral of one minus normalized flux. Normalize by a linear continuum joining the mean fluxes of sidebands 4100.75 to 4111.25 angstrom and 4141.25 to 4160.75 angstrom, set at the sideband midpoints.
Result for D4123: 3.9 angstrom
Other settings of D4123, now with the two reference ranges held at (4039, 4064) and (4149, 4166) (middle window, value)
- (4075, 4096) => 0.5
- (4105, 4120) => 0.3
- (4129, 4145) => -0.1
